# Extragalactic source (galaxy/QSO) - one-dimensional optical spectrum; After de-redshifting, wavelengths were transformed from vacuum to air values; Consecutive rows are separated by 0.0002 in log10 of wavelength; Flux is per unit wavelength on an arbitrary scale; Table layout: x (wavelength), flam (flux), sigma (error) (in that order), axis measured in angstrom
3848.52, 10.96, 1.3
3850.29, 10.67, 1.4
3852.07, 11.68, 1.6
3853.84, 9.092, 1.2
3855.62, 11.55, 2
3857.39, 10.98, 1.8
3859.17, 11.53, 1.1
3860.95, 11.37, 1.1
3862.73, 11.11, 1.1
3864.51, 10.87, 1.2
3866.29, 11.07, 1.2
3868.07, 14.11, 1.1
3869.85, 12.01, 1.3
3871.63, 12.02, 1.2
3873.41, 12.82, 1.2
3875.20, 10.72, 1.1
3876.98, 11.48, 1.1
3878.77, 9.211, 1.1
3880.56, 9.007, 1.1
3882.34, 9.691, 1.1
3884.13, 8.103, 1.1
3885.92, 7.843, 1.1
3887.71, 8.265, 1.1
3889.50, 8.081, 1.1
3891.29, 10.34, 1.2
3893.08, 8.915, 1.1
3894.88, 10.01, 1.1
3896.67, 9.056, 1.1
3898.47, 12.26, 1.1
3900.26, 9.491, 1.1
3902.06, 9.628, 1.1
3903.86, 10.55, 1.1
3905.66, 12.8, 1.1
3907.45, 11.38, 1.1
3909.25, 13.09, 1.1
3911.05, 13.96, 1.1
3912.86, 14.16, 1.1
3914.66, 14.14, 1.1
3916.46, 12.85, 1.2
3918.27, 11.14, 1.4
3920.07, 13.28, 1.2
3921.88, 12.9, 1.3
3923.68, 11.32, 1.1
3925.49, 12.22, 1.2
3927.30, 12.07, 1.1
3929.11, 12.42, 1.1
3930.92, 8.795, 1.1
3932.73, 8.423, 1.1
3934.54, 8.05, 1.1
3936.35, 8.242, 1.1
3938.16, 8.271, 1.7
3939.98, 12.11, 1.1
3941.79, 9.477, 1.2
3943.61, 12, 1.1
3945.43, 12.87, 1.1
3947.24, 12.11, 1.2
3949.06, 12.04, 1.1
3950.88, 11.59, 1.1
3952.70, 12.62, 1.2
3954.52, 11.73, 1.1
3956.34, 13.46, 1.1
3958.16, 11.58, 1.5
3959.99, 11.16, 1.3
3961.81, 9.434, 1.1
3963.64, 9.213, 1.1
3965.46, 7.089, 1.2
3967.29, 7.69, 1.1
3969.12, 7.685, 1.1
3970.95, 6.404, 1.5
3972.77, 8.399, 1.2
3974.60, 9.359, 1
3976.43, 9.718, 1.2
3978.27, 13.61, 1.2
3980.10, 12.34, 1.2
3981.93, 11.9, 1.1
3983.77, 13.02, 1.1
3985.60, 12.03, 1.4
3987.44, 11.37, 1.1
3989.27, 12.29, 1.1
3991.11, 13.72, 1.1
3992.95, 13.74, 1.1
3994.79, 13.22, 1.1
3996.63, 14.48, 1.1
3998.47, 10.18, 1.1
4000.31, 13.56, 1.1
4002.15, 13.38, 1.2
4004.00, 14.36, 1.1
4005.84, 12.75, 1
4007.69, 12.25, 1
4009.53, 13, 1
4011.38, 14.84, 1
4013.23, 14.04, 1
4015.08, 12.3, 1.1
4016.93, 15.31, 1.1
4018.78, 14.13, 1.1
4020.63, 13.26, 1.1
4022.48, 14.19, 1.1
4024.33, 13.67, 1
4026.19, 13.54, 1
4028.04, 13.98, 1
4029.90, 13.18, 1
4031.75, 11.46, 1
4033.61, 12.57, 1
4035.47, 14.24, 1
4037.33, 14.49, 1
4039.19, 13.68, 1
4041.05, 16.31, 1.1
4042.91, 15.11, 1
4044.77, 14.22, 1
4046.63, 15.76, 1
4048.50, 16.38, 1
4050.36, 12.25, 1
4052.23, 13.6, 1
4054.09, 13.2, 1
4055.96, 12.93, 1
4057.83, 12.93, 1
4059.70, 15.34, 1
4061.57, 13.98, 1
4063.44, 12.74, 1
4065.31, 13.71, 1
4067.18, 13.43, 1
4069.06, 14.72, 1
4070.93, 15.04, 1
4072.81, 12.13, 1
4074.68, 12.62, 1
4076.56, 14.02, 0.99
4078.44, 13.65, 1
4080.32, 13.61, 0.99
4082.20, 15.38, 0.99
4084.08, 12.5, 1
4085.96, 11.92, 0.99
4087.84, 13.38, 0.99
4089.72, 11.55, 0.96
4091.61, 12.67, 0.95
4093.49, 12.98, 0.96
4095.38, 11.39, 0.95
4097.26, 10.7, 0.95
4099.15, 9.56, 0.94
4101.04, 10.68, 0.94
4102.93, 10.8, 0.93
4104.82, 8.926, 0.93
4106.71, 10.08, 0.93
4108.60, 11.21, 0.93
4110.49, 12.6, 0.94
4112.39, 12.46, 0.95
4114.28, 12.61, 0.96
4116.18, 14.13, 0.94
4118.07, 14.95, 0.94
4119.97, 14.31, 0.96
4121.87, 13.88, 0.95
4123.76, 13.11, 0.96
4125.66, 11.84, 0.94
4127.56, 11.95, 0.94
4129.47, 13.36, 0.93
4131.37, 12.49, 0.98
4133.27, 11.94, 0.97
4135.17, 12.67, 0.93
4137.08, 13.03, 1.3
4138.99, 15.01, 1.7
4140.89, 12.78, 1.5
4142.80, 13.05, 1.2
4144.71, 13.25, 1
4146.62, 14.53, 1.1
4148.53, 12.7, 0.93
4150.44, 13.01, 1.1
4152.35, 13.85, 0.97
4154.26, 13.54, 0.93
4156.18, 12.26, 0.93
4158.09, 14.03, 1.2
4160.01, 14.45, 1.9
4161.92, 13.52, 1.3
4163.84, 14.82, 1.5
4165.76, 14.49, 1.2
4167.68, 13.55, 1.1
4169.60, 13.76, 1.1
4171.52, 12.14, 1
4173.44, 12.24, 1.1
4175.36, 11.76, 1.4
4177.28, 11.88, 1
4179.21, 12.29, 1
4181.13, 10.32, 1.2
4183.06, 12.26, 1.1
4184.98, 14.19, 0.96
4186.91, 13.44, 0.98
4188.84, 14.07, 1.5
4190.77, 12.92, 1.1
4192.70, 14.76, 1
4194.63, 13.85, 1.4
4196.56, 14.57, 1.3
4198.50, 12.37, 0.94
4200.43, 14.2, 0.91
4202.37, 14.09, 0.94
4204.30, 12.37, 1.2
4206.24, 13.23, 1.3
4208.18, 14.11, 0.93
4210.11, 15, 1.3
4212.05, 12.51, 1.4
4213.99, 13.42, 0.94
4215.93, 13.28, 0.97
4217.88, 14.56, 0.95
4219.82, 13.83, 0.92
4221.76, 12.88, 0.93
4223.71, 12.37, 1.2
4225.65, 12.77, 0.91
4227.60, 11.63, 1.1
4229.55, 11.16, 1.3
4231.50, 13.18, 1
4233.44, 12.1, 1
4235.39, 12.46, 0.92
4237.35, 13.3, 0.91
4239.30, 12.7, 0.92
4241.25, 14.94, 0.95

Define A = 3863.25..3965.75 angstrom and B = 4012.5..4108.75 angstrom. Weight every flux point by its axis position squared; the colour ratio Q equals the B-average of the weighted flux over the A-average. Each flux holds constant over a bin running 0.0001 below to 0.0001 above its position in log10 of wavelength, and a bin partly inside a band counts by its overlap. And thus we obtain 1.29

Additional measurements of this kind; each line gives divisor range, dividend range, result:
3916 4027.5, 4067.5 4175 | 1.18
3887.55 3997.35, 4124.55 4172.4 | 1.33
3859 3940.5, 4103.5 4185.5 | 1.34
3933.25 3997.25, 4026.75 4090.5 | 1.31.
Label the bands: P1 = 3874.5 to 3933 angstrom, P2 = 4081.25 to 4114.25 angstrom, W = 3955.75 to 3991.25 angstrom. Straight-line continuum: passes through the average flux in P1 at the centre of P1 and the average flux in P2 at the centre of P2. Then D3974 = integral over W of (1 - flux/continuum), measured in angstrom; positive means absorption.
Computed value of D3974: 2.2 angstrom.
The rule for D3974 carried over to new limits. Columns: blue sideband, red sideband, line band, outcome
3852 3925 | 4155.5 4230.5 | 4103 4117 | 1.1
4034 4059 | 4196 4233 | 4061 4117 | 5.9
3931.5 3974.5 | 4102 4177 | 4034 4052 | -5.0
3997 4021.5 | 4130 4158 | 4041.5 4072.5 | -1.8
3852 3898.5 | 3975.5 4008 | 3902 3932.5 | -2.5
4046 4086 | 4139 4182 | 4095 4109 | 3.3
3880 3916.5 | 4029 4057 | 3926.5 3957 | 1.8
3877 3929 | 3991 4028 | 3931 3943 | 2.7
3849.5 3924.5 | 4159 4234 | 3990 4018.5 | -3.7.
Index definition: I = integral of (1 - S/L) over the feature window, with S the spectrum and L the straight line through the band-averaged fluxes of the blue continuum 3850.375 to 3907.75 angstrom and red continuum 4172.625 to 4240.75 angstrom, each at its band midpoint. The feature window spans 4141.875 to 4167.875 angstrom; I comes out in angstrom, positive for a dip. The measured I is -2.1 angstrom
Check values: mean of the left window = 10.5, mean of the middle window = 13.6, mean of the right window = 13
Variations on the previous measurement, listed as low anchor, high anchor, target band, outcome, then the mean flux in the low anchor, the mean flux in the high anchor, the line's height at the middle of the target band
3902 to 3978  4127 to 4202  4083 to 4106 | 2.0 angstrom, 10.9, 13.2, 12.5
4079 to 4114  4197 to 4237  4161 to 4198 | -1.4 angstrom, 11.8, 13.1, 12.7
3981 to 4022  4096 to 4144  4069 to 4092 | -1.2 angstrom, 13.2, 12.3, 12.6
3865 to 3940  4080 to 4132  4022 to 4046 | -4.3 angstrom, 10.9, 12.3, 11.8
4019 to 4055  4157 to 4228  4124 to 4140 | 0.9 angstrom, 14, 13.3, 13.6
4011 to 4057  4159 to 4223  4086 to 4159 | 5.7 angstrom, 13.9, 13.4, 13.6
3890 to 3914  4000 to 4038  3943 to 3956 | -0.1 angstrom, 11.2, 13.5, 12.1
